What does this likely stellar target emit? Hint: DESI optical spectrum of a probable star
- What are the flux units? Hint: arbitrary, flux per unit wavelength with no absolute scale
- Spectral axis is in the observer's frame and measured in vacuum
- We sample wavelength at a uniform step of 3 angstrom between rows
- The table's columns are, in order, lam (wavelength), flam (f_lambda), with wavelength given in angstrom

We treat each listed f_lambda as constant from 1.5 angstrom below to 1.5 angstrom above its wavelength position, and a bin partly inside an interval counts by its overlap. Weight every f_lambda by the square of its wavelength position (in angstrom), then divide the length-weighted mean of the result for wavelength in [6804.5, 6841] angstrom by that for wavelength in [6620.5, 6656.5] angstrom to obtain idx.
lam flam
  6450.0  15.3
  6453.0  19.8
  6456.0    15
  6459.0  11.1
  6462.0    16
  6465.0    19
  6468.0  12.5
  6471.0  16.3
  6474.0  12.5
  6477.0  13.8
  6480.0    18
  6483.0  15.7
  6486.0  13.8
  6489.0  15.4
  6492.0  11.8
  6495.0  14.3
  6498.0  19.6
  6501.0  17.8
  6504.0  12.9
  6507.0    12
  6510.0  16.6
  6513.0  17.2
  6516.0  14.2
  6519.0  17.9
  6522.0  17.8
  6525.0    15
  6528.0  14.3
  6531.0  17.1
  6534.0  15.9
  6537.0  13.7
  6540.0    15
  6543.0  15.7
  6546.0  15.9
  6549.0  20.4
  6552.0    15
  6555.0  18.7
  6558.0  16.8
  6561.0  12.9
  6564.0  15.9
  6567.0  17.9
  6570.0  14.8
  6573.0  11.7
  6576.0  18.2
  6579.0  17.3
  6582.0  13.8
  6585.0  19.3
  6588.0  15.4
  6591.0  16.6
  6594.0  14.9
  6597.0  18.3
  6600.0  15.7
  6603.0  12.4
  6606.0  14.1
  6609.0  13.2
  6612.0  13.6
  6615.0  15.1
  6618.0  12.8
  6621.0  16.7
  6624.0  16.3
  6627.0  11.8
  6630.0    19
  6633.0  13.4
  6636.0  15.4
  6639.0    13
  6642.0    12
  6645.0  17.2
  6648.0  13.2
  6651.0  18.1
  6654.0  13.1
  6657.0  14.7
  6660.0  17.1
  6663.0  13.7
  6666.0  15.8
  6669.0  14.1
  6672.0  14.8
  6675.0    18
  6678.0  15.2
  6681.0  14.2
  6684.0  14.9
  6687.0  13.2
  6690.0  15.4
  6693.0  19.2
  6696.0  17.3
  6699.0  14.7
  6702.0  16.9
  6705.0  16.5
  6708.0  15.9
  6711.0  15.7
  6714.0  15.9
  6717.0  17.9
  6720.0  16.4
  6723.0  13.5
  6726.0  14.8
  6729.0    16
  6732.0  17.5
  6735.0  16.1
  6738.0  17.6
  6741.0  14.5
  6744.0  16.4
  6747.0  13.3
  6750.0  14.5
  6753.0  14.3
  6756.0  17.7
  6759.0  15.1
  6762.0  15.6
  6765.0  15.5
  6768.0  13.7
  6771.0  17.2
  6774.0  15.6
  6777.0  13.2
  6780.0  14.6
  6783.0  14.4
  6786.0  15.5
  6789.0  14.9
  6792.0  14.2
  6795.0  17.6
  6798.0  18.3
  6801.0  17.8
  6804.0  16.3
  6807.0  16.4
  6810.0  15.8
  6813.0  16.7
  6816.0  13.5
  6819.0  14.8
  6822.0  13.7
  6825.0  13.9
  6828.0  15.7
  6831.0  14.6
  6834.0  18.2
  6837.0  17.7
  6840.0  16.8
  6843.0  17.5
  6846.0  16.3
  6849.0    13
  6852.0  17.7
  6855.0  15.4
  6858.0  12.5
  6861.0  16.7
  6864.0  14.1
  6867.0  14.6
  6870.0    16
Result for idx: 1.1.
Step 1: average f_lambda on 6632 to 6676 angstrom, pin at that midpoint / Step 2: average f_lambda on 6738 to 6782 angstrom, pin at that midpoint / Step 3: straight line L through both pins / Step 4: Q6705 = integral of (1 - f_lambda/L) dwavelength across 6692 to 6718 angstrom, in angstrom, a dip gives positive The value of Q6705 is -2.7 angstrom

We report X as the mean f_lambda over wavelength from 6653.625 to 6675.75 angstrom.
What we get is 15.2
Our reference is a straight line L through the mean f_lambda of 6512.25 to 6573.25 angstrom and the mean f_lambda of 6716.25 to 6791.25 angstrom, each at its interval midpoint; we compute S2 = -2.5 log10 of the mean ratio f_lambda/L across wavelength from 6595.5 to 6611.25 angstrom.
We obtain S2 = 0.08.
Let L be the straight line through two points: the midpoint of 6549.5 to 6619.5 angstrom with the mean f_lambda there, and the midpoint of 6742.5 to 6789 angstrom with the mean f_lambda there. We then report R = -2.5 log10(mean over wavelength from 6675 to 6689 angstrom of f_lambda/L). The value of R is 0.03 mag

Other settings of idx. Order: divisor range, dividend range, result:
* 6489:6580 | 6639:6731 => 1.03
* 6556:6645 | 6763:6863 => 1.10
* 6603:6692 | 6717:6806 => 1.09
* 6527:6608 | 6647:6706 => 1.01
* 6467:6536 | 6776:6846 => 1.13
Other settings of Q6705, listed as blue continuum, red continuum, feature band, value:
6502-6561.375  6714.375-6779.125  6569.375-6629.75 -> 2.10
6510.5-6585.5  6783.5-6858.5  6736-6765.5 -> 0.78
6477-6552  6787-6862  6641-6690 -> 2.37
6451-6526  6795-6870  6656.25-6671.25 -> 0.51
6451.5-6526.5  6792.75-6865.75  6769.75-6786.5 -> 0.81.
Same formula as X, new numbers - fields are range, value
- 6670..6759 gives 15.8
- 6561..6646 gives 15.2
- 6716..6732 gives 15.8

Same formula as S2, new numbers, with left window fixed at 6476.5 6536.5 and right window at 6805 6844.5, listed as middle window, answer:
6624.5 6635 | 0.05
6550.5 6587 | -0.03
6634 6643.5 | 0.16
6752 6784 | 0.04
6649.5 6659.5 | 0.01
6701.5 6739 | -0.03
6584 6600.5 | -0.07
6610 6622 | 0.09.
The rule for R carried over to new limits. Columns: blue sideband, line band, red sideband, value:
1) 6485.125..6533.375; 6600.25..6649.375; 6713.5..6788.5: 0.08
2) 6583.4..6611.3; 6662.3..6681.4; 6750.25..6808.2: 0.02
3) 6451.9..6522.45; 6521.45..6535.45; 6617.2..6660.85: -0.04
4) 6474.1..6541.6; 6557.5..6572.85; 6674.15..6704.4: 0.02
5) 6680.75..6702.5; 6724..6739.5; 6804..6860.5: -0.04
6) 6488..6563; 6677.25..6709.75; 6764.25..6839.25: -0.01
